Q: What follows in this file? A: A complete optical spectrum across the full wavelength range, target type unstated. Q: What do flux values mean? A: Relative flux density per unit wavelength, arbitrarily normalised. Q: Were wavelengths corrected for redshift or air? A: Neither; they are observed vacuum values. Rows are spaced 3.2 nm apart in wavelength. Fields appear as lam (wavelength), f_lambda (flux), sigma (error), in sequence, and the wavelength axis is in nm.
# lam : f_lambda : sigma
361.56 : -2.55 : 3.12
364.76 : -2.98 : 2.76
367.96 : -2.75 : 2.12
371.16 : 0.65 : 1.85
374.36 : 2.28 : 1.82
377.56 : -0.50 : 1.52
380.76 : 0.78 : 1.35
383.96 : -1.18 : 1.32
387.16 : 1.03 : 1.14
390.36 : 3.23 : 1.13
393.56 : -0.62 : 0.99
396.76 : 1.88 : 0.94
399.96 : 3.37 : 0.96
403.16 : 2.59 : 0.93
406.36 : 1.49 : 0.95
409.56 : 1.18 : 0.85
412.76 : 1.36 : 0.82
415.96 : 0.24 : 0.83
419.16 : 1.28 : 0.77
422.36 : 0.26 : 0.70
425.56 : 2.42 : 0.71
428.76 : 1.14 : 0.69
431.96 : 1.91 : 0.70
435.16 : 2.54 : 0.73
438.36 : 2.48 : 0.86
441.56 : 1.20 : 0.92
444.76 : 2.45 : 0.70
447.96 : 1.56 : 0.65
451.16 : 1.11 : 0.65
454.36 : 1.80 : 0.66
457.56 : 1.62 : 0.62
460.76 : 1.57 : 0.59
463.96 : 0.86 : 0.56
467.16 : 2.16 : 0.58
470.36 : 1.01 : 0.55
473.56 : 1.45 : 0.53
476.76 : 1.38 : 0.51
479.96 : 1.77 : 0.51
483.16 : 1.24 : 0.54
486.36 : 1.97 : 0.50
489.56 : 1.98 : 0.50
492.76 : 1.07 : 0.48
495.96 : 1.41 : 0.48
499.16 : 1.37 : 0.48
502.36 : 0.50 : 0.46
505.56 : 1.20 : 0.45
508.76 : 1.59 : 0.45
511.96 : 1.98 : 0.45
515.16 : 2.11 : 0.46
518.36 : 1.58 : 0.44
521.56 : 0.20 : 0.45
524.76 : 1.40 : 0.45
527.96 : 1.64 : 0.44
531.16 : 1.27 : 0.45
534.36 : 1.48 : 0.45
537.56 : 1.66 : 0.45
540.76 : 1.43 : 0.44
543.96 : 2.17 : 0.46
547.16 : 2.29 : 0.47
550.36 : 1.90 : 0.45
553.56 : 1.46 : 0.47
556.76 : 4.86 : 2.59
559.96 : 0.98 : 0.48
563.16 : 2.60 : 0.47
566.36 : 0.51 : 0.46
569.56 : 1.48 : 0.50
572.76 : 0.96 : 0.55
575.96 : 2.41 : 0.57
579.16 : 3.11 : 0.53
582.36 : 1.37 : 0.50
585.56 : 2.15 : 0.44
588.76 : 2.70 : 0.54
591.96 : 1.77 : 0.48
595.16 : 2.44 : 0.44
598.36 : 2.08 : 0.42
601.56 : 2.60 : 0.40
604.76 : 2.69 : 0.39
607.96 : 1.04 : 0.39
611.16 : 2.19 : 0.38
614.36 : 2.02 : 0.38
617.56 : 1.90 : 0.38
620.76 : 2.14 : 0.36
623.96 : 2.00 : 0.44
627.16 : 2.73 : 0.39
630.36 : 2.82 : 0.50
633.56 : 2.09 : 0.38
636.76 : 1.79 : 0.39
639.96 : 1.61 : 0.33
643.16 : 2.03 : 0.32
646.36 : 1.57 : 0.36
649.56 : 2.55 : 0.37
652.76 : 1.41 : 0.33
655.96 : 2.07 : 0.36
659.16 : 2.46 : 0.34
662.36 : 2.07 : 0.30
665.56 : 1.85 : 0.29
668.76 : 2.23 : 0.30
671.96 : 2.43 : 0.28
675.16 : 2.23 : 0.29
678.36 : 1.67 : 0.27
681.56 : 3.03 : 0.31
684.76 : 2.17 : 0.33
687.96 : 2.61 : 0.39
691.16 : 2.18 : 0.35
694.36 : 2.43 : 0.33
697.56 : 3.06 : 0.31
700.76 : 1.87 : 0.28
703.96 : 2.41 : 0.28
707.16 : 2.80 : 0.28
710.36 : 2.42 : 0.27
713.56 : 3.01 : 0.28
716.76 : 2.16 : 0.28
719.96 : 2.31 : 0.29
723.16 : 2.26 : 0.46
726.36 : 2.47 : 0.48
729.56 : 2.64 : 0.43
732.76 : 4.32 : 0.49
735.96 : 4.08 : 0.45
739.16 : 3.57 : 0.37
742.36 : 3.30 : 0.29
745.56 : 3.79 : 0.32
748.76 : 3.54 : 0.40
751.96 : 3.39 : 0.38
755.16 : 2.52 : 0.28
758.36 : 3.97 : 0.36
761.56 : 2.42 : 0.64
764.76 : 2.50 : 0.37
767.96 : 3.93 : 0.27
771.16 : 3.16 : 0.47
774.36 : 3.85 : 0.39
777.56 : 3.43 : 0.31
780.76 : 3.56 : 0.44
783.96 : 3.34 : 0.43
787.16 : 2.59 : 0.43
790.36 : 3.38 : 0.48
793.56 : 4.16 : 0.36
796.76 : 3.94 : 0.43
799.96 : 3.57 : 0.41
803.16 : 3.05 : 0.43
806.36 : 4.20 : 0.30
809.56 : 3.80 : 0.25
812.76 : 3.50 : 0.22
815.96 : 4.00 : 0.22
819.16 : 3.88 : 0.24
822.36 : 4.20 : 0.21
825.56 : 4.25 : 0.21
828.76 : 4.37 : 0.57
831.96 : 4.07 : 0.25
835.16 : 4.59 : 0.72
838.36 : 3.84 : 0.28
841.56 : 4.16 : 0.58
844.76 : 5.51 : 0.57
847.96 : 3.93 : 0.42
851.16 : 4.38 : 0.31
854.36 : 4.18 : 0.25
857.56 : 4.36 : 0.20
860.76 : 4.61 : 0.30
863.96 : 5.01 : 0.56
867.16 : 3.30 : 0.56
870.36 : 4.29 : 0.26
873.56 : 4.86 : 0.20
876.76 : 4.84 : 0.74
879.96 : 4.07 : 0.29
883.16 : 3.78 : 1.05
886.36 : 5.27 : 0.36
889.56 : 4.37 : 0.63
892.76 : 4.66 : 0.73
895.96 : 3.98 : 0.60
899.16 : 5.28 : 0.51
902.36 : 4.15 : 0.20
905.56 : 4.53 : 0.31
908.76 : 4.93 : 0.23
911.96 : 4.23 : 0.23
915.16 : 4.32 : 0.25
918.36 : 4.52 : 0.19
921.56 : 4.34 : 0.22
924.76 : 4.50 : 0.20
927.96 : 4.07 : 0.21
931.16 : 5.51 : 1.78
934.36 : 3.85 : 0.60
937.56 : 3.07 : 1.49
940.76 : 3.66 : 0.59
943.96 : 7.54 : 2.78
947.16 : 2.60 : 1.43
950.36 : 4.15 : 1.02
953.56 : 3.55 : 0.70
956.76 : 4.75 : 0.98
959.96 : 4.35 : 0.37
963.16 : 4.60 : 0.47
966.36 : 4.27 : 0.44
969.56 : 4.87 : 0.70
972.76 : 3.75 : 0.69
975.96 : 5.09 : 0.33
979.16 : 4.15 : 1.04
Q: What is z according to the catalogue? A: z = 0.83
